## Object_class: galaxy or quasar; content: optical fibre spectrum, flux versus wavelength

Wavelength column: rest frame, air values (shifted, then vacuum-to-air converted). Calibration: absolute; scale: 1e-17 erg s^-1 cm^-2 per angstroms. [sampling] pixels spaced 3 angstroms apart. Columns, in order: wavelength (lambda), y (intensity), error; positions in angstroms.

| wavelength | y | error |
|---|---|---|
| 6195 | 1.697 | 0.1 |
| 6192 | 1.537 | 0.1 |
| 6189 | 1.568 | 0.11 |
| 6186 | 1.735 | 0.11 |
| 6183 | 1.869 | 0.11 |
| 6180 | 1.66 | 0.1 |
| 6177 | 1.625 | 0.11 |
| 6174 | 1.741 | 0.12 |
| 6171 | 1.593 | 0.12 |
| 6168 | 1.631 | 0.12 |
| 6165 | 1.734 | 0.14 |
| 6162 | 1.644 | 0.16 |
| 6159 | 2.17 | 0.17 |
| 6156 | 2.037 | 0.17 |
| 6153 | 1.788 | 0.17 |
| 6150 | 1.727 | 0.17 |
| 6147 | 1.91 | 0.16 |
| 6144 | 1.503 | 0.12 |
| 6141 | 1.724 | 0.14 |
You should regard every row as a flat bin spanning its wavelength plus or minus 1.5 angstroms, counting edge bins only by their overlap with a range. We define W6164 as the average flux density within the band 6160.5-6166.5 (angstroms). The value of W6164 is 1.69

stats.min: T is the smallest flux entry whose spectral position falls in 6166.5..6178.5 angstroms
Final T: 1.593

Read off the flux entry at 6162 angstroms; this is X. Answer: 1.644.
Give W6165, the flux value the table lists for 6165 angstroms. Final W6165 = 1.734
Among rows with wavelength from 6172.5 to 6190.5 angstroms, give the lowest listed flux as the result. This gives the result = 1.568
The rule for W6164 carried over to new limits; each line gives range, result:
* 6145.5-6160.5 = 1.93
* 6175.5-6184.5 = 1.72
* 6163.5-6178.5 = 1.66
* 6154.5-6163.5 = 1.95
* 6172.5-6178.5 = 1.68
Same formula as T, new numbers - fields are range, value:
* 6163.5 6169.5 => 1.631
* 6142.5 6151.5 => 1.503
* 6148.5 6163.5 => 1.644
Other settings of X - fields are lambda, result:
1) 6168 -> 1.631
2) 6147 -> 1.91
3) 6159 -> 2.17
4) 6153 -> 1.788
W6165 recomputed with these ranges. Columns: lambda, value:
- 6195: 1.697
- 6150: 1.727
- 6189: 1.568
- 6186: 1.735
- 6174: 1.741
